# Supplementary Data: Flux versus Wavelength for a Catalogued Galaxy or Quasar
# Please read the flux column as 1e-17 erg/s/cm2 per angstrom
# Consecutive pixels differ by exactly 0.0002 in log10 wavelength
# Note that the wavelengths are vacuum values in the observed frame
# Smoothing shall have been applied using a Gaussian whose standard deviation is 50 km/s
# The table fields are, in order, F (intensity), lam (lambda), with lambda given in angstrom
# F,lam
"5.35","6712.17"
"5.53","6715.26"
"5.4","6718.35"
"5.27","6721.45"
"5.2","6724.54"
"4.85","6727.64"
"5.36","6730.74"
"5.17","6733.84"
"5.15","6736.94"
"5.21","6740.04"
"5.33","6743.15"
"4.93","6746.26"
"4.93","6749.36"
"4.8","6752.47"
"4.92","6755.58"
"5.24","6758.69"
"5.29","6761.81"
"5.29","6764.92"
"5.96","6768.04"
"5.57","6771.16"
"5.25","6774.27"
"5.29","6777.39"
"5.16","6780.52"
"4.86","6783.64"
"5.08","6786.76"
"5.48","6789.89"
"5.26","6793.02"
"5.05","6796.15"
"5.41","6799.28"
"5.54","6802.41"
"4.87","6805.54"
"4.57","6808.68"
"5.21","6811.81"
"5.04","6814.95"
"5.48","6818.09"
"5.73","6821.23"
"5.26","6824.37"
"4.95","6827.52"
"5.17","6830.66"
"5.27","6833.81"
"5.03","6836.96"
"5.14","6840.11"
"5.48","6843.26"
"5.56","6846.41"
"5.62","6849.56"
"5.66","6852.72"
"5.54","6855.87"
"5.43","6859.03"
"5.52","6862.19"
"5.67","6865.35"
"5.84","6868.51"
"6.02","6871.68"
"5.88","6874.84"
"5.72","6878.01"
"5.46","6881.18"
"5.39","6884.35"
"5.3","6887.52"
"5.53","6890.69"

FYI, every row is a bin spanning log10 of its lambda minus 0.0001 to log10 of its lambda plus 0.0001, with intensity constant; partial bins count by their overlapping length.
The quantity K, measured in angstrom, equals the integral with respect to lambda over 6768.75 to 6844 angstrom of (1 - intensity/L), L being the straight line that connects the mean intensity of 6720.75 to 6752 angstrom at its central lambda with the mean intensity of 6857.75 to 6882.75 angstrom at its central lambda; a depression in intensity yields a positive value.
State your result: 2.8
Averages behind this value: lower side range 5.13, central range 5.22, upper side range 5.7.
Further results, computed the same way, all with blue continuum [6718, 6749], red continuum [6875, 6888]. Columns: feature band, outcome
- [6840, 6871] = -0.7 angstrom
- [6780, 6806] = 0.5 angstrom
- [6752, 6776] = -0.3 angstrom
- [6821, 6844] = 0.8 angstrom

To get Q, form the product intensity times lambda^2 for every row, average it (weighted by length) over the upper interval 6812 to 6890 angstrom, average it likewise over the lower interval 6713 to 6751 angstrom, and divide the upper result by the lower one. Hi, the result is 1.1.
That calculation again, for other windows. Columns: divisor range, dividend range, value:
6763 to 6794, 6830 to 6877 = 1.06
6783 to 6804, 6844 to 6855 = 1.08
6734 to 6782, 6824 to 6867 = 1.06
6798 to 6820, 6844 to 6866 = 1.09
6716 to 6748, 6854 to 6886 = 1.13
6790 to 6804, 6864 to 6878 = 1.12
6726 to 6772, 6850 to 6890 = 1.12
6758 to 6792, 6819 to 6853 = 1.02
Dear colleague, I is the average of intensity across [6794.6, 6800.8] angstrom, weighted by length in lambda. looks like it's 5.23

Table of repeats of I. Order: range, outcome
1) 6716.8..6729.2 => 5.18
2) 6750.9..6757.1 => 4.86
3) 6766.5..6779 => 5.51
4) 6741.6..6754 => 5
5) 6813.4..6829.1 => 5.29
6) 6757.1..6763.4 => 5.26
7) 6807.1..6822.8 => 5.21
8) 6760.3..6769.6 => 5.51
